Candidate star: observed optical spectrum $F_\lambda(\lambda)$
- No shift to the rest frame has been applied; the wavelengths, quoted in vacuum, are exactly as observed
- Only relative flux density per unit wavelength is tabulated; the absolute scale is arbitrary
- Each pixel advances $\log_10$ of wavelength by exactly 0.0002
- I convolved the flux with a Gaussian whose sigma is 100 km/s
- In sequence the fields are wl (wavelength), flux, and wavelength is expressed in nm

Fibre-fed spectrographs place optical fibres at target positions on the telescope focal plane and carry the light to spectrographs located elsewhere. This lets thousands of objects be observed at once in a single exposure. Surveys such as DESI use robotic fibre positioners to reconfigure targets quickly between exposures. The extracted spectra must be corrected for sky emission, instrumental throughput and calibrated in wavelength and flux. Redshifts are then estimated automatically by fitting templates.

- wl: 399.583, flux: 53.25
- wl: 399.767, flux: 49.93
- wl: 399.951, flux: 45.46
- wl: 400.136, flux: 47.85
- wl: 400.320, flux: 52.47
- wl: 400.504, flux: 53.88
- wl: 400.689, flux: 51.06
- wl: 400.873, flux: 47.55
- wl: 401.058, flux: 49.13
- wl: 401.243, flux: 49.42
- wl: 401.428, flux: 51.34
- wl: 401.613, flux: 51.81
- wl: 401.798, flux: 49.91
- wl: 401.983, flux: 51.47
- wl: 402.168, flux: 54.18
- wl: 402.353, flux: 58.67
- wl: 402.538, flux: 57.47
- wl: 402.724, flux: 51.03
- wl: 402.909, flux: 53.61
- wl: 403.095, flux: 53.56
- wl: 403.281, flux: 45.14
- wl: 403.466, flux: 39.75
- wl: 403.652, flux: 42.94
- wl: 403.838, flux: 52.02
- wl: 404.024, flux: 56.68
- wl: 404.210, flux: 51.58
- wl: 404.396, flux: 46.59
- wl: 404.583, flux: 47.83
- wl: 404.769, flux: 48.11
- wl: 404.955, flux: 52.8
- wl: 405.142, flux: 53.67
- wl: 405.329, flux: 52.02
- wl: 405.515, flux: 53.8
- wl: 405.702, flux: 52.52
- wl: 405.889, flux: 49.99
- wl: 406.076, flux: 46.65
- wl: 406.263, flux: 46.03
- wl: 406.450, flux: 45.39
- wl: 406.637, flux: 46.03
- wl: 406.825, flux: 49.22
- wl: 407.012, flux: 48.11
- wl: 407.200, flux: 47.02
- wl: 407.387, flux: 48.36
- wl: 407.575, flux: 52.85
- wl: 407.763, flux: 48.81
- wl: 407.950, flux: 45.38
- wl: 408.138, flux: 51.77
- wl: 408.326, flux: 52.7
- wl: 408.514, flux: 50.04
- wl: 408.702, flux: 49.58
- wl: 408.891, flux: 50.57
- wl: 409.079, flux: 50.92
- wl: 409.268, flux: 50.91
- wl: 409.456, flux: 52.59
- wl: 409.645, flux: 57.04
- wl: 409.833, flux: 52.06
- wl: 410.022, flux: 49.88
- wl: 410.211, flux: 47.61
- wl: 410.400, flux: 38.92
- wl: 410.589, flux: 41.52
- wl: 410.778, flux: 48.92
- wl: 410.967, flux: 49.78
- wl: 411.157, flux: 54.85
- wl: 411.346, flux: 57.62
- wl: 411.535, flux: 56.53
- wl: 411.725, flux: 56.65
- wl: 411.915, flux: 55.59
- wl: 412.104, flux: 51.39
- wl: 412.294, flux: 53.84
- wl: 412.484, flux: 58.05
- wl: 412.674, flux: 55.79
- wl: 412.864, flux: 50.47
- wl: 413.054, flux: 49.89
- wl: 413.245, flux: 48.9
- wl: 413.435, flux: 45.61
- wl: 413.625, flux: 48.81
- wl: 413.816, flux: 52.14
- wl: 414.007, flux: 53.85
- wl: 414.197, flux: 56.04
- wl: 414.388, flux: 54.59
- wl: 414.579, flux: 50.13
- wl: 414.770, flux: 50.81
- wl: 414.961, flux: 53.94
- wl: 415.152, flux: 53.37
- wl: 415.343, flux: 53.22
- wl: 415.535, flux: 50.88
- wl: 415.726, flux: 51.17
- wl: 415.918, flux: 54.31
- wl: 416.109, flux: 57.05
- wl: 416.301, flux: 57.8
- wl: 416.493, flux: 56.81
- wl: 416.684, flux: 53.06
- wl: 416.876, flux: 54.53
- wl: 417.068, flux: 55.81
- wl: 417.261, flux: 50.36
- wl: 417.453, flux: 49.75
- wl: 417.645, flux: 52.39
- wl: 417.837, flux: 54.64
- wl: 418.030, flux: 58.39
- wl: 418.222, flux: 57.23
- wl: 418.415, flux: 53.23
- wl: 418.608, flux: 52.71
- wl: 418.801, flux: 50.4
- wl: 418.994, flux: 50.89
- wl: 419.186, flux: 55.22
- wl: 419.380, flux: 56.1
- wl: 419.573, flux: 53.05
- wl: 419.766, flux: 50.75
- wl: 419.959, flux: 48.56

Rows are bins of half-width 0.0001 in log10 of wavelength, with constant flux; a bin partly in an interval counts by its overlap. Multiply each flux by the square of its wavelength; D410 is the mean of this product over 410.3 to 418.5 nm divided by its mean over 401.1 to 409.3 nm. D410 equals 1.10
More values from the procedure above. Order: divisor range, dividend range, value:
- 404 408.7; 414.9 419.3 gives 1.14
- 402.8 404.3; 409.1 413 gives 1.09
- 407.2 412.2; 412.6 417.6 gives 1.06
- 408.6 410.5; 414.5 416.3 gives 1.09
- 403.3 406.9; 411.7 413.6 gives 1.11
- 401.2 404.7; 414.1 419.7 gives 1.13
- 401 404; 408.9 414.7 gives 1.06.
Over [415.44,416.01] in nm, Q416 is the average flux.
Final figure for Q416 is 52.1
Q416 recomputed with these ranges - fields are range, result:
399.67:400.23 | 47.8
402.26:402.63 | 58.2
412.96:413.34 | 49.3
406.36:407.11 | 47.2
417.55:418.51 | 55.2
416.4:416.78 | 55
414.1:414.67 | 53.6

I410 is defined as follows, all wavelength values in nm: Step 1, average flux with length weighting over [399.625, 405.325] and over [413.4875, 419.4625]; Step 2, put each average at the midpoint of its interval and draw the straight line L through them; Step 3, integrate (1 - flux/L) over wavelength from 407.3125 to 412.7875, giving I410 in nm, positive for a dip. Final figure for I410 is 0.08 nm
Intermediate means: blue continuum 50.6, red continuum 53.5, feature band 51.4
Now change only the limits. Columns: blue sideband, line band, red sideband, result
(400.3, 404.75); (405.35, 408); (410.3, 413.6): 0.12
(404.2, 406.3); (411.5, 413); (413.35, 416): -0.09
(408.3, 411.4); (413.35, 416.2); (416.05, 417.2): 0.09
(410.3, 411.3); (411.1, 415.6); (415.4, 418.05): -0.26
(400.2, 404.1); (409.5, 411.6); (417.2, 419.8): 0.07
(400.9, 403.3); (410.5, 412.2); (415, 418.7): 0.02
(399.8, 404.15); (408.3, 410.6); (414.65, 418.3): 0.11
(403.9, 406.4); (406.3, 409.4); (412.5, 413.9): 0.08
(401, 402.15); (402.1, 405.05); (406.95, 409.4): -0.01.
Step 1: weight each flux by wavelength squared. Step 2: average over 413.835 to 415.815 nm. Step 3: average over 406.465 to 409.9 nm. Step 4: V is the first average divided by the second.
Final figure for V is 1.09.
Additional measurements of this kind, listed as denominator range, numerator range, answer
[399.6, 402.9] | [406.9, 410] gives 1.02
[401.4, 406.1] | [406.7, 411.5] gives 1.01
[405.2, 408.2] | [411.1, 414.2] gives 1.12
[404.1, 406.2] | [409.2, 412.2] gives 1.05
